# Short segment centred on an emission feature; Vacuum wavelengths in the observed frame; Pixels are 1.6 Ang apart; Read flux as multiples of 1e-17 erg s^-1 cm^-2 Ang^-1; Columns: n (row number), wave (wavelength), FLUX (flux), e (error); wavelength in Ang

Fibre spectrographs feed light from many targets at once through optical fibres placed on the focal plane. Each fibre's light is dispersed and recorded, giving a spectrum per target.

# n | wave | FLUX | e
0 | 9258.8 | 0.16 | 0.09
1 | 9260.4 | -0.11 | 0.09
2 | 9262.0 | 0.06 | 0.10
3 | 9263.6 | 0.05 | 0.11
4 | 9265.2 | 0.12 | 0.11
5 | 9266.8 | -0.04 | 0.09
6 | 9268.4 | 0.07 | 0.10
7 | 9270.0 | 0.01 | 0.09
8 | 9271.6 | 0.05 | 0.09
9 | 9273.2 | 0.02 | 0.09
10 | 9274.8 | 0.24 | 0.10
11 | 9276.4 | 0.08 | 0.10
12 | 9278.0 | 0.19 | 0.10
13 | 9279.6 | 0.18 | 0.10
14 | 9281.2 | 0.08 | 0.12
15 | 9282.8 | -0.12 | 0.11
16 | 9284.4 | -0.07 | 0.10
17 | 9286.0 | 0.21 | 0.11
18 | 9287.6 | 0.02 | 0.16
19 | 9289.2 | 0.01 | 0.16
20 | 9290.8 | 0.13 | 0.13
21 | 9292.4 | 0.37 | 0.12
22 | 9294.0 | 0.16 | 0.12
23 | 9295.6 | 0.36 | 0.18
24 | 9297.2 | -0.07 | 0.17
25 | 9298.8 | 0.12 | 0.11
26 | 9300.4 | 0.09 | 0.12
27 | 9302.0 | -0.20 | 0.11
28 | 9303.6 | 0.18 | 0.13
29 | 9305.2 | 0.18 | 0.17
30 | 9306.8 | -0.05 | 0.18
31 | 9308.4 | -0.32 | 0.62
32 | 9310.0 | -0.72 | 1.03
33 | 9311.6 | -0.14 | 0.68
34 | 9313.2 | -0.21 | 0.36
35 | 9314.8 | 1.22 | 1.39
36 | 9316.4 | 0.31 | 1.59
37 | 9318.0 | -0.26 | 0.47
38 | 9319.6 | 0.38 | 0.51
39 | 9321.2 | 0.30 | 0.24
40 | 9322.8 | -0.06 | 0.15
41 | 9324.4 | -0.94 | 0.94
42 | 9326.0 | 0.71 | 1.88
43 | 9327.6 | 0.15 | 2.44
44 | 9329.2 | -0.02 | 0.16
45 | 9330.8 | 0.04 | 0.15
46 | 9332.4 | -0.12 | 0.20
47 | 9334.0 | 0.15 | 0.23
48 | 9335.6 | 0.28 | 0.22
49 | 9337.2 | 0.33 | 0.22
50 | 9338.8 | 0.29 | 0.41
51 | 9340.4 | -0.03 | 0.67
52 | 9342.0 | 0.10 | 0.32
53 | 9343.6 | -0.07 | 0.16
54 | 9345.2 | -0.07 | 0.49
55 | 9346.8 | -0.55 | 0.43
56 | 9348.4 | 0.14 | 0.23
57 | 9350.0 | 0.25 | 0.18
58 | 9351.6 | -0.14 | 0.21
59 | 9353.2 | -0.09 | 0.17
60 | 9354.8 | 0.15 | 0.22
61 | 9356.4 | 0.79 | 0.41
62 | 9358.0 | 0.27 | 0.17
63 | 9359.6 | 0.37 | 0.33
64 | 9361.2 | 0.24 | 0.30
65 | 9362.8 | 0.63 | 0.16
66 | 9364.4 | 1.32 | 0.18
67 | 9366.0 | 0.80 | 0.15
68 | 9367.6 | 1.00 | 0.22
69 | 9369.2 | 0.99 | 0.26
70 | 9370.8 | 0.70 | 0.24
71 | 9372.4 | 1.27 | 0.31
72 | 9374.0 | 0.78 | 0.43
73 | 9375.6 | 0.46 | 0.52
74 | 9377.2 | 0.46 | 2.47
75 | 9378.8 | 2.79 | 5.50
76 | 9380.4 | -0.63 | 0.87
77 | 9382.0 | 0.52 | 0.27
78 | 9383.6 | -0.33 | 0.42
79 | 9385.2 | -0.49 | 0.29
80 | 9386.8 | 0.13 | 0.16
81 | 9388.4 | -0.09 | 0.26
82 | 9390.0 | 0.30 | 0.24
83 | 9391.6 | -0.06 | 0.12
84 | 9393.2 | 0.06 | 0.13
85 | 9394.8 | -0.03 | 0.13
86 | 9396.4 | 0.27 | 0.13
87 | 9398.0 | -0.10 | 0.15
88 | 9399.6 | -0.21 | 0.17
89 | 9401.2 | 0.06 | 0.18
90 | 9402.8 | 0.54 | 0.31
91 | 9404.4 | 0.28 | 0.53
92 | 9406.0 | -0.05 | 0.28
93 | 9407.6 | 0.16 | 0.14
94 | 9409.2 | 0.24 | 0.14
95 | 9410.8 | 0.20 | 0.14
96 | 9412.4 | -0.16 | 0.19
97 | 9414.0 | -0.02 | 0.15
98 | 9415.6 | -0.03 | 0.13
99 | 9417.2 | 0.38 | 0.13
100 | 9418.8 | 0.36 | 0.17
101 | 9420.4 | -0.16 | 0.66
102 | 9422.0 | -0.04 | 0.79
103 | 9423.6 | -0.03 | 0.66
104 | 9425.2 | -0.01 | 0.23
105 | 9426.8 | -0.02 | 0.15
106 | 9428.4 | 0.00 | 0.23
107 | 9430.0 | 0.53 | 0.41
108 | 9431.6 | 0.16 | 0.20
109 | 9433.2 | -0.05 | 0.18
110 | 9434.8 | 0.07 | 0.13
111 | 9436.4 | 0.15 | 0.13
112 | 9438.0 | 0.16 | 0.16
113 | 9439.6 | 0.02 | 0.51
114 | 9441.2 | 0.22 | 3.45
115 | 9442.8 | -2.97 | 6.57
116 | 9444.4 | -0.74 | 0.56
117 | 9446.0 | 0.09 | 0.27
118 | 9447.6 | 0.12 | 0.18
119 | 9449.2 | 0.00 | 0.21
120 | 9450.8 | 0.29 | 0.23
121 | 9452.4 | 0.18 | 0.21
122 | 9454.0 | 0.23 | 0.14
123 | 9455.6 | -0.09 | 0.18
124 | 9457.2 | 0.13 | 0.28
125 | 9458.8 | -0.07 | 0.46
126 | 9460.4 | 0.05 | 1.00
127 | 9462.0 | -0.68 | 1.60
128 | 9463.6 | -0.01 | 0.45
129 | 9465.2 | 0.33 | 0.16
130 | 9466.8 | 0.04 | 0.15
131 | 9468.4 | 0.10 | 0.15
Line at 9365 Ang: [O II] 3727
